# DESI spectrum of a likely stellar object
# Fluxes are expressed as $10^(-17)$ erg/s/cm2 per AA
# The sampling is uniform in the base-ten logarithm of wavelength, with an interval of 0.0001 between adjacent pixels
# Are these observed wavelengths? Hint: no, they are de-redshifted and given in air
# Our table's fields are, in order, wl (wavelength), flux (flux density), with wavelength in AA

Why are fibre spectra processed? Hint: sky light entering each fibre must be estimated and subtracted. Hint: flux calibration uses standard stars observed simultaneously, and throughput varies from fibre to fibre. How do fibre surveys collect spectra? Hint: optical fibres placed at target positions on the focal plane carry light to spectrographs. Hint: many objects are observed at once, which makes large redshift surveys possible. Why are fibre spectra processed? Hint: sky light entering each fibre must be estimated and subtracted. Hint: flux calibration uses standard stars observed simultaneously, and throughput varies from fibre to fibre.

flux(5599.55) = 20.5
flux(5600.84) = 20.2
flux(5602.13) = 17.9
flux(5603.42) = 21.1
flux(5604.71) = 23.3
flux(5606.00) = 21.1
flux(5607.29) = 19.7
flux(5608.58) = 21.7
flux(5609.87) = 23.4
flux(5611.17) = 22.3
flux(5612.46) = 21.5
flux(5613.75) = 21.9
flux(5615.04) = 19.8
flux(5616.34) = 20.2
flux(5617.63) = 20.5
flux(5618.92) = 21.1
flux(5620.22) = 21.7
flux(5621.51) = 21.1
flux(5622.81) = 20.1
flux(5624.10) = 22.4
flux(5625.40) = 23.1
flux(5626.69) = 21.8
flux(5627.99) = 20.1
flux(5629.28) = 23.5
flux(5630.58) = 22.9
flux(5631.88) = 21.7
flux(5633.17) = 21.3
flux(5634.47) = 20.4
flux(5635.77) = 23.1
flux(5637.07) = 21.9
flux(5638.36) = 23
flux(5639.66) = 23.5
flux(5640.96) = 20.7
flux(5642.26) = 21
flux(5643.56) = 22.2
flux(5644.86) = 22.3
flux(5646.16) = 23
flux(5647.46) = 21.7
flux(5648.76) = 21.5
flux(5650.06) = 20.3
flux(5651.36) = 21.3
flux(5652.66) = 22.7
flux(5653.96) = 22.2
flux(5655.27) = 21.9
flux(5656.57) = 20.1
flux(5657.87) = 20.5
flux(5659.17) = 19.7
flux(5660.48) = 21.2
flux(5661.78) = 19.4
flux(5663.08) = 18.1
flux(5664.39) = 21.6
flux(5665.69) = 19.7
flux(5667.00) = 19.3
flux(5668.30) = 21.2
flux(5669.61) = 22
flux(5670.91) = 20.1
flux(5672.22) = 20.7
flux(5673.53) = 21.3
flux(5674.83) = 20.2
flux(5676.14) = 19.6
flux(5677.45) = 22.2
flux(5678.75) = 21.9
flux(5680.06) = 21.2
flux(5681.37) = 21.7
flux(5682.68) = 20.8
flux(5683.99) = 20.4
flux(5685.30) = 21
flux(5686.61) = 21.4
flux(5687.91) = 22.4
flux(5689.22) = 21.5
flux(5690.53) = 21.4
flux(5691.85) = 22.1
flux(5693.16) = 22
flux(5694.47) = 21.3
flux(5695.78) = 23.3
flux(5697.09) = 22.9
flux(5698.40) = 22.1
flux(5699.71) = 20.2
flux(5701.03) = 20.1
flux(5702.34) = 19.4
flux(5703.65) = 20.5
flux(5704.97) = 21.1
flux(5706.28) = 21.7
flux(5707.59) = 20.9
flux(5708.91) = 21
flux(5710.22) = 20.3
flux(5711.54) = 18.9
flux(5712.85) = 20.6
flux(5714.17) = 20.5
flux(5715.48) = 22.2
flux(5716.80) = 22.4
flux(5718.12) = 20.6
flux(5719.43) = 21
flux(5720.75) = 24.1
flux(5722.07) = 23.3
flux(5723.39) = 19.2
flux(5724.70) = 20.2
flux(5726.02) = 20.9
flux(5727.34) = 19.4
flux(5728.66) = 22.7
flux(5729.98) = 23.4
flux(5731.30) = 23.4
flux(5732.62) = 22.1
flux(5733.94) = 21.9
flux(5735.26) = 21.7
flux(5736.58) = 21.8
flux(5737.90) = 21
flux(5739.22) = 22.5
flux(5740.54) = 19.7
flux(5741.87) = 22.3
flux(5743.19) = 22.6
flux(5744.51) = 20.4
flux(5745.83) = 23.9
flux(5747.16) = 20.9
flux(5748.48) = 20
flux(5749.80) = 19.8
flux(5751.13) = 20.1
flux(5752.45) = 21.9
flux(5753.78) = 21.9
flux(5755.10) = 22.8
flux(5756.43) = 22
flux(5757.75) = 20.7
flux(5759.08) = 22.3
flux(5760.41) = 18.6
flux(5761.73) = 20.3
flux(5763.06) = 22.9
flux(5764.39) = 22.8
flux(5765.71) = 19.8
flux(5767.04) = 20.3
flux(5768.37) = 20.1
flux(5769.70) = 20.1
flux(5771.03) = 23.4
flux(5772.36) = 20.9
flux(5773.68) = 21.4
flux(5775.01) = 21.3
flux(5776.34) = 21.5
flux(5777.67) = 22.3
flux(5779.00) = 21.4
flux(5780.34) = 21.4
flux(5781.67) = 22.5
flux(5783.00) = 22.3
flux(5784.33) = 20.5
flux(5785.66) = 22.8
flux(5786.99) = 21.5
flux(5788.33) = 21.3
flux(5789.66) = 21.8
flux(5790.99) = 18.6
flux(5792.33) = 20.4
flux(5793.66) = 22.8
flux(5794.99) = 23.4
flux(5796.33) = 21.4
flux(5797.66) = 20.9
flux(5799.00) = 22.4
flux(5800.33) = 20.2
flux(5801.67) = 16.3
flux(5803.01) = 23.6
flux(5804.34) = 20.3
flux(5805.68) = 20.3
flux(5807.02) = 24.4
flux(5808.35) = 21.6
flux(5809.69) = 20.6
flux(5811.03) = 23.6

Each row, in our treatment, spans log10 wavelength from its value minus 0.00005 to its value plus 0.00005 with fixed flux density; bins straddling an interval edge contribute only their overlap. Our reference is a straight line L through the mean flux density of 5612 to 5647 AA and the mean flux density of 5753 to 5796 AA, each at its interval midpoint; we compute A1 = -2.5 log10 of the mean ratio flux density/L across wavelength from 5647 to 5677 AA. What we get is 0.05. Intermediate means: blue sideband 21.7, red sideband 21.4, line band 20.7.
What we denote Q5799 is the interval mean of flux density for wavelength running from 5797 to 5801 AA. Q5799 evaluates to 21.2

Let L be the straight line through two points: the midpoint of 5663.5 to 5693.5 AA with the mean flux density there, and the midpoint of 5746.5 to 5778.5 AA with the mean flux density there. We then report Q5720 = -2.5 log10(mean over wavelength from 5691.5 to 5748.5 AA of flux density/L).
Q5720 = -0.02 mag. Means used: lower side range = 21.1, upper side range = 21.2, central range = 21.4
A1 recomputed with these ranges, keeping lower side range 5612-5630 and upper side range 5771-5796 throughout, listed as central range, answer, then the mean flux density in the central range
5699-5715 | 0.053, 20.5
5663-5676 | 0.049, 20.5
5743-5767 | 0.015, 21.3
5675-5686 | 0.020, 21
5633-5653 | -0.024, 21.9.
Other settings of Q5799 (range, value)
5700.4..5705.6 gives 20.3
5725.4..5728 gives 20.1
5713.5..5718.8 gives 21.4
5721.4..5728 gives 20.6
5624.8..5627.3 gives 22.5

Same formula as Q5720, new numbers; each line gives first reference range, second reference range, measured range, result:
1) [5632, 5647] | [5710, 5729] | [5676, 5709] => 0.00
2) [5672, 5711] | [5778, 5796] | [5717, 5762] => 0.00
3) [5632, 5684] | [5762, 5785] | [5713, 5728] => 0.00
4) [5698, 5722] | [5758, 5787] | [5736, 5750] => -0.01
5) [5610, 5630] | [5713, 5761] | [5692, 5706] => 0.01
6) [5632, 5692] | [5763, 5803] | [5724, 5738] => -0.02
